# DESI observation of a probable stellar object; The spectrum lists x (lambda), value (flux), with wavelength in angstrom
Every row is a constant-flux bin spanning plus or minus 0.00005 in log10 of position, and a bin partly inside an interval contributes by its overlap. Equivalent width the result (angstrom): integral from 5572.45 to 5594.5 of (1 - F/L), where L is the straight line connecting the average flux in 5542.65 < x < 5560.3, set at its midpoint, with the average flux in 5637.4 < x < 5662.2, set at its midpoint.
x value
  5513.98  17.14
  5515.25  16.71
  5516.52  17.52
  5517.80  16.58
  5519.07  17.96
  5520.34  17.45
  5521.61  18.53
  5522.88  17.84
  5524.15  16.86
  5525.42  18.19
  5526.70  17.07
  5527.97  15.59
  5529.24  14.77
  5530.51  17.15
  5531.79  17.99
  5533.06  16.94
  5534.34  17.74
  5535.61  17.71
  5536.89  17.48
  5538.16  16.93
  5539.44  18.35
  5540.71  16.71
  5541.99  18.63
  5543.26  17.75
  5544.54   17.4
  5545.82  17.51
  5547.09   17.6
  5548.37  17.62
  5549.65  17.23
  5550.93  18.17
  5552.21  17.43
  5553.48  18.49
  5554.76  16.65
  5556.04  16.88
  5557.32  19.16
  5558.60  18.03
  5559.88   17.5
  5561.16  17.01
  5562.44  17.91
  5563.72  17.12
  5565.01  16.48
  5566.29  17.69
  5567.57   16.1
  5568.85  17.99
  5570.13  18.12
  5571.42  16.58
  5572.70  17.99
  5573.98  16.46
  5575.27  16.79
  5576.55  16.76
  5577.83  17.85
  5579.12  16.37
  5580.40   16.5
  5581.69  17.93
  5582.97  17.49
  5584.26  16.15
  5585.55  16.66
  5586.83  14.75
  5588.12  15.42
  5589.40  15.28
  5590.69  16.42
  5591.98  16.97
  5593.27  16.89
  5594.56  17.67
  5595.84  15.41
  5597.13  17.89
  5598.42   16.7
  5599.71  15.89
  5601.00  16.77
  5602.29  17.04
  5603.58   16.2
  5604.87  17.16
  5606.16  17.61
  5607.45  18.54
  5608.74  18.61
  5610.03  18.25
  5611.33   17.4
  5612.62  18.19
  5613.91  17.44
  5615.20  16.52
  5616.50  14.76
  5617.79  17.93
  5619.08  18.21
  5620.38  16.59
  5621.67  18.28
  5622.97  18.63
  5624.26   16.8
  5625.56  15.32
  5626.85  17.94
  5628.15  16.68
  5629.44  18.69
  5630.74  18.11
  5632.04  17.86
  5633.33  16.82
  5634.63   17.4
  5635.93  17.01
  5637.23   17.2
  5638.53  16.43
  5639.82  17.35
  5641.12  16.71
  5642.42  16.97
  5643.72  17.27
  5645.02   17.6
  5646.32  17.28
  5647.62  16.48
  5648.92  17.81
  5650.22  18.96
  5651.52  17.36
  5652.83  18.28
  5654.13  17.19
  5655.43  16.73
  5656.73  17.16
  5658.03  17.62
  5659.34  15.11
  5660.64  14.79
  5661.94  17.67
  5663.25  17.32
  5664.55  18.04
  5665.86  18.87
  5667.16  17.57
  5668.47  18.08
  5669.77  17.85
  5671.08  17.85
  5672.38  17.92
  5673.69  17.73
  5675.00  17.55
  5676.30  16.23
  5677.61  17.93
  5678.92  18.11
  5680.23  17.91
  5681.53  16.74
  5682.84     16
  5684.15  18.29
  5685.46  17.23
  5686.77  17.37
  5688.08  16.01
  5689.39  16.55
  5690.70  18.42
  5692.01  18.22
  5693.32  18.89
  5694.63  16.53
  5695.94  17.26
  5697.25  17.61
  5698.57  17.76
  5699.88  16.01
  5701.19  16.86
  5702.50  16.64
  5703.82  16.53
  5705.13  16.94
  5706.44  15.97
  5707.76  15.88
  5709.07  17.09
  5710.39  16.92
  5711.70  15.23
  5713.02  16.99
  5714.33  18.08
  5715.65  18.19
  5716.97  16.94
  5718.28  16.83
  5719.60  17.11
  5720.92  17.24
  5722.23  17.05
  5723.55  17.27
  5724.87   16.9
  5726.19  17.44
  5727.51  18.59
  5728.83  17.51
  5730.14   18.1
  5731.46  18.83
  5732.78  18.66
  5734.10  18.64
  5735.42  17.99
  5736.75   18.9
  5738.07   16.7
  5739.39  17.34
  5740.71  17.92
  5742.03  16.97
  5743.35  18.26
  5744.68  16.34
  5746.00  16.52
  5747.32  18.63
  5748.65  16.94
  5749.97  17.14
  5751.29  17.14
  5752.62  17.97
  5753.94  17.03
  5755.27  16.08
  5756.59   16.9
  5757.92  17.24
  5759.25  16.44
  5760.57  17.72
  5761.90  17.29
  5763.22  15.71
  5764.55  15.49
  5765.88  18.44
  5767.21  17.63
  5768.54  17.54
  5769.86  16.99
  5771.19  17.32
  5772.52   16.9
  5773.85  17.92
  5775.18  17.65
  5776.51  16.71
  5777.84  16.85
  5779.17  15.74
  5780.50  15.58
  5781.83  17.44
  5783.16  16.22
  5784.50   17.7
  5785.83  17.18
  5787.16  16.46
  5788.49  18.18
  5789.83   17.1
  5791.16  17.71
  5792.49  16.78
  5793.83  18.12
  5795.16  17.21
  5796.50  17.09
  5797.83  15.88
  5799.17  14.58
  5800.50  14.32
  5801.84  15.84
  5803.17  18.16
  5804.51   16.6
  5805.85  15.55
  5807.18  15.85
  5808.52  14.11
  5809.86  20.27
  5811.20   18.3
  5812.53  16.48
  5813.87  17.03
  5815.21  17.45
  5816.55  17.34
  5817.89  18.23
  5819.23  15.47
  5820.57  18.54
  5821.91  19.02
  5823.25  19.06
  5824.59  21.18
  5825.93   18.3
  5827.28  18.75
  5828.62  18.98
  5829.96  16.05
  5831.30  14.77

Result 1.1 angstrom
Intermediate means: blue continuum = 17.7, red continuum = 17.1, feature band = 16.6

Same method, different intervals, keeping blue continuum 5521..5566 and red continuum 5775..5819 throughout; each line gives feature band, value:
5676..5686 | -0.1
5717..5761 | -1.3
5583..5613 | 0.8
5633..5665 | 0.1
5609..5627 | -0.1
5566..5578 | 0.1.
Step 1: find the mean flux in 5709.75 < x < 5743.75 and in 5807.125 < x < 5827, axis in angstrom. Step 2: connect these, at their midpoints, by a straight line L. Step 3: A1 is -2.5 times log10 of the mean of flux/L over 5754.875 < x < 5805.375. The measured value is 0.05 mag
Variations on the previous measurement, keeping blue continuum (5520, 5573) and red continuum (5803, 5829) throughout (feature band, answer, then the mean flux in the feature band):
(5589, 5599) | 0.051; 16.7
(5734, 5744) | -0.010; 17.8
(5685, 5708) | 0.033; 17.1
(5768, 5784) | 0.048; 16.9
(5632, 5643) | 0.030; 17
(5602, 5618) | 0.009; 17.4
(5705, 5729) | 0.035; 17.1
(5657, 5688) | 0.013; 17.4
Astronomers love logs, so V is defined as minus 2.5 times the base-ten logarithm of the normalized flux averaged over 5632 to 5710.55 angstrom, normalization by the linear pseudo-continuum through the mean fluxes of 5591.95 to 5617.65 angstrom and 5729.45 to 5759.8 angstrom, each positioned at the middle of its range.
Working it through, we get 0.004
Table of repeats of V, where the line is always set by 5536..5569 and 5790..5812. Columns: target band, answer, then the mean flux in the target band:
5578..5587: 0.05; 16.7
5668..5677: -0.03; 17.6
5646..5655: -0.03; 17.6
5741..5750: -0.03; 17.3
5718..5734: -0.05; 17.7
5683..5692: -0.02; 17.3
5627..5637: -0.02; 17.5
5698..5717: 0.01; 16.8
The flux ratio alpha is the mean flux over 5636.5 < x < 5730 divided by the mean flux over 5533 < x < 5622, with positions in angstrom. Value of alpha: 1.00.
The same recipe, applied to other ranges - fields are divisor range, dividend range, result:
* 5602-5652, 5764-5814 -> 0.97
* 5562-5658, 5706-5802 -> 1.00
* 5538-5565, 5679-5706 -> 0.98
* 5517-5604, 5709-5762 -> 1.02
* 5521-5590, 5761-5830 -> 1.00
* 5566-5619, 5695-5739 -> 1.02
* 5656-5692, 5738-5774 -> 0.99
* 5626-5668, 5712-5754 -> 1.01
